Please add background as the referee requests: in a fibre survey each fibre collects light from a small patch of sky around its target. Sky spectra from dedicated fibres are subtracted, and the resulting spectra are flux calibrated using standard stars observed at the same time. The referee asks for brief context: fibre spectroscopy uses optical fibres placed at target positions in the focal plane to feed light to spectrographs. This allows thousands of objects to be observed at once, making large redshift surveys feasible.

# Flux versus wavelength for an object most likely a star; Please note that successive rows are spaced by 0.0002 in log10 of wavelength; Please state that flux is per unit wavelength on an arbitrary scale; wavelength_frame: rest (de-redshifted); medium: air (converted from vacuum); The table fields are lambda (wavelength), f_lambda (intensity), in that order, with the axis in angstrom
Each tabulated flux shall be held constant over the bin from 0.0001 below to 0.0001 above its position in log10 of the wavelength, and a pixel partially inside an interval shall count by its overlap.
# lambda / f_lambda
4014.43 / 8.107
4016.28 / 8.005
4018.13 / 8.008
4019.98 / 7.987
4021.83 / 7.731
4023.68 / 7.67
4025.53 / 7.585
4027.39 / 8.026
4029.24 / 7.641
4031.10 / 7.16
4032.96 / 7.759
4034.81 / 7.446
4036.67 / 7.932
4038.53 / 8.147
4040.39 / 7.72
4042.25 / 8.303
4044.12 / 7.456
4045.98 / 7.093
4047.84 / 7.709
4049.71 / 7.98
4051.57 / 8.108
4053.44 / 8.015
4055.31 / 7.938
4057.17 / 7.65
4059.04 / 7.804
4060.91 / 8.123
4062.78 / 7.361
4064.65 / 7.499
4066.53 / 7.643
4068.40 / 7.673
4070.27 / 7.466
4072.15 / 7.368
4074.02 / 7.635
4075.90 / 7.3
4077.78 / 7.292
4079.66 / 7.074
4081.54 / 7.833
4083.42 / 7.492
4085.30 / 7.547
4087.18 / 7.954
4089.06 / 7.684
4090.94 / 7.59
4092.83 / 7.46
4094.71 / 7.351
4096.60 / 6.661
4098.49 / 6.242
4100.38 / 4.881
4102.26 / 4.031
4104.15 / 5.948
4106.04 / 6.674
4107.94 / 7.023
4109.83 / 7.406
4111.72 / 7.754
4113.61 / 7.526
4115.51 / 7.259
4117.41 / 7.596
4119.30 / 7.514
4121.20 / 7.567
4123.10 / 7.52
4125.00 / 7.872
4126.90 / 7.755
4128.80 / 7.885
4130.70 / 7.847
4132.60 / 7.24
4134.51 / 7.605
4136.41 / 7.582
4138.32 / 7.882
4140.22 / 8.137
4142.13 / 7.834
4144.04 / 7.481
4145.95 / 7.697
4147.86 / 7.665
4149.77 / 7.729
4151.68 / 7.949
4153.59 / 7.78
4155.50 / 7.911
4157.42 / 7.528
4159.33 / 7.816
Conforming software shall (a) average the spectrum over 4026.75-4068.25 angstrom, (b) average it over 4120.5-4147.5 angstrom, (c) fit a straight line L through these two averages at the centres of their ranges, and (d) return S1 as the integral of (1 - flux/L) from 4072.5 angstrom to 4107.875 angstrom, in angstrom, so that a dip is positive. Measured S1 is 3.6 angstrom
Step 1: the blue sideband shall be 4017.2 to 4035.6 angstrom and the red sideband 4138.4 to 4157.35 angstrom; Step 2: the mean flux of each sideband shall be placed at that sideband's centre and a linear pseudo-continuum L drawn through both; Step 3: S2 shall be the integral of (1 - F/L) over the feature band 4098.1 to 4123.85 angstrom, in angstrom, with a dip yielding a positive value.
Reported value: 3.24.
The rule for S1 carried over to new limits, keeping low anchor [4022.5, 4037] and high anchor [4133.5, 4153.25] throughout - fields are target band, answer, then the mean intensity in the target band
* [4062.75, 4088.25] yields 0.57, 7.52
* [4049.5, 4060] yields -0.33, 7.92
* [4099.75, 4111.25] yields 2.42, 6.1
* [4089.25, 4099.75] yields 0.91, 7.04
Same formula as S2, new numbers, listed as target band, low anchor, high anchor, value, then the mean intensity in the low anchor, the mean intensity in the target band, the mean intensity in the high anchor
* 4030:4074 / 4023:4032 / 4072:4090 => -0.78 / 7.62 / 7.71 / 7.53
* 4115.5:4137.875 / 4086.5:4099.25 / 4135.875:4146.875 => -0.01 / 7.28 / 7.62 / 7.77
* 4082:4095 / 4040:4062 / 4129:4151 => 0.29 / 7.82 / 7.61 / 7.71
